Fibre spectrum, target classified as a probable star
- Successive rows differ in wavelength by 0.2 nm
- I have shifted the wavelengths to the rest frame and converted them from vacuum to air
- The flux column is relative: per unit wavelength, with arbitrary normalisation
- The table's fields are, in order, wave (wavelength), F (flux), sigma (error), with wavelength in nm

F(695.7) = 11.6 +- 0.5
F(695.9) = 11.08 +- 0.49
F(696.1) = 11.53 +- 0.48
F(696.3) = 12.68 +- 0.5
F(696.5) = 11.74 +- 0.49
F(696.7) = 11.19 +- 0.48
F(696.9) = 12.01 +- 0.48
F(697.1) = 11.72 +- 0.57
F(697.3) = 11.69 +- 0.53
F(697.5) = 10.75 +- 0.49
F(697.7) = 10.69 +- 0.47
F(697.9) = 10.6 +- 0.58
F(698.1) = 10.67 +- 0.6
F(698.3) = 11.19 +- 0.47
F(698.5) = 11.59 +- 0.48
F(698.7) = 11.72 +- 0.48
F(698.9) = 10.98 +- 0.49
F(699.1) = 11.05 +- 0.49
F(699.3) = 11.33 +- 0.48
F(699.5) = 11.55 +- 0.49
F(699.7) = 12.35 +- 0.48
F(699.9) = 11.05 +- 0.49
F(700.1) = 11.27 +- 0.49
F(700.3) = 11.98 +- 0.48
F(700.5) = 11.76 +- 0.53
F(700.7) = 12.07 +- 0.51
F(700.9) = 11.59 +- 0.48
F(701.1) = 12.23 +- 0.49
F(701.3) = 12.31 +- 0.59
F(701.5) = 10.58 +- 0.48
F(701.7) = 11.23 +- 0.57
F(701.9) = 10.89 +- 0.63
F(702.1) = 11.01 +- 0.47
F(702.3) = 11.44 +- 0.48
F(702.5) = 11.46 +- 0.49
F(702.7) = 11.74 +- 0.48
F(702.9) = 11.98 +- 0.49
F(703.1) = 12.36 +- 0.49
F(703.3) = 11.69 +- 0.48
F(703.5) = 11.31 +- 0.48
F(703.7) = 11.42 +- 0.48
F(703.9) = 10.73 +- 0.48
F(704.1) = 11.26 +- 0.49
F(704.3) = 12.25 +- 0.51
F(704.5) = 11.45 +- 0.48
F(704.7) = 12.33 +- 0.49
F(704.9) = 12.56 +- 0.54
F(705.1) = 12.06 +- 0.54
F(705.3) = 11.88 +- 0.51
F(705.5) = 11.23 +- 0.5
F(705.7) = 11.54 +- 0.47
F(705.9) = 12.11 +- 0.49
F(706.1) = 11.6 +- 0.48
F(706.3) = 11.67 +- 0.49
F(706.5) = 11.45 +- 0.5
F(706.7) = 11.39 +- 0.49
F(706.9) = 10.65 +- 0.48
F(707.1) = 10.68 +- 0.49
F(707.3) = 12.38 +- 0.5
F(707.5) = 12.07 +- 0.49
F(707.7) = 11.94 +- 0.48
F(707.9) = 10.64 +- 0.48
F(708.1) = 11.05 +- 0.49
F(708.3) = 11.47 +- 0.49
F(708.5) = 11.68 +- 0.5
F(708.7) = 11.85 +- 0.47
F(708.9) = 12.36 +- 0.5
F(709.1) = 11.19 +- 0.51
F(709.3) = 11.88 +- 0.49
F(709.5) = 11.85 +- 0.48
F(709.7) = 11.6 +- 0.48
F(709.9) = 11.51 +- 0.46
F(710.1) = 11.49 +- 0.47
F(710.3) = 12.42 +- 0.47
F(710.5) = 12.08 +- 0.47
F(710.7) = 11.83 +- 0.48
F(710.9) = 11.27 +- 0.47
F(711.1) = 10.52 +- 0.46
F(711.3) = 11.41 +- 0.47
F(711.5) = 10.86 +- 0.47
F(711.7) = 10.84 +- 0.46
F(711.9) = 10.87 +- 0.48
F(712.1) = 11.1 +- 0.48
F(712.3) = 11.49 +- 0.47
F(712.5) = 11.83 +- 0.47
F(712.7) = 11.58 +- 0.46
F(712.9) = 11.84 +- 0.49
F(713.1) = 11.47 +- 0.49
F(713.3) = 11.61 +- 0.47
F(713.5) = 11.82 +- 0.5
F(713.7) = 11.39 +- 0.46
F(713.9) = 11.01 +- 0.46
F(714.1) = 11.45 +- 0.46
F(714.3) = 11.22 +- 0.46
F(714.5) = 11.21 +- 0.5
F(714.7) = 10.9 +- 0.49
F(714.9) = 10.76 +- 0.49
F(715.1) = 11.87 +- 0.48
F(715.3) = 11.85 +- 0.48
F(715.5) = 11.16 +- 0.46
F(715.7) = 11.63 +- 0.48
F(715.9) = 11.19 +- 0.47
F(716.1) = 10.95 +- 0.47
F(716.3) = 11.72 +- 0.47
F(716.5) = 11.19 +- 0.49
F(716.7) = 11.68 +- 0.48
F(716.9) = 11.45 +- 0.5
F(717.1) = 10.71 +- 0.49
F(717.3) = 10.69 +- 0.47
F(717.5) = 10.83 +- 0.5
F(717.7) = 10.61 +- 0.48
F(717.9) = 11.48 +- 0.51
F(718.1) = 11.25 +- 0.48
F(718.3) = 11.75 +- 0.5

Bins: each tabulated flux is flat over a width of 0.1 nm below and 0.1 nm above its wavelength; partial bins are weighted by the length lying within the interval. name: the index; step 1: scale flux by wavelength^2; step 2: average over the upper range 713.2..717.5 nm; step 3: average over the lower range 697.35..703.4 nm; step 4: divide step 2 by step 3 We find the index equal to 1.03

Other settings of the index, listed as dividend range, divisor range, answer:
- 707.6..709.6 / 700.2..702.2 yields 1.02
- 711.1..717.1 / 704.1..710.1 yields 0.99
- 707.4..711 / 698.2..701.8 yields 1.04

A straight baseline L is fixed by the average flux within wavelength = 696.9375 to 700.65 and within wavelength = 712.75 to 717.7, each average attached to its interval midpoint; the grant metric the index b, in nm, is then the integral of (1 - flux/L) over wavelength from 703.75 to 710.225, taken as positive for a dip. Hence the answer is -0.17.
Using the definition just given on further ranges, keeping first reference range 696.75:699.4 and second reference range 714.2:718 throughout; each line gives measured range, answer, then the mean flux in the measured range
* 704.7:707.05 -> -0.09 nm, 11.7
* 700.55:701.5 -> -0.06 nm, 11.9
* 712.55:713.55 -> -0.04 nm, 11.7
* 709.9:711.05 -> -0.05 nm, 11.7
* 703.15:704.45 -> -0.03 nm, 11.5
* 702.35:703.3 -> -0.05 nm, 11.8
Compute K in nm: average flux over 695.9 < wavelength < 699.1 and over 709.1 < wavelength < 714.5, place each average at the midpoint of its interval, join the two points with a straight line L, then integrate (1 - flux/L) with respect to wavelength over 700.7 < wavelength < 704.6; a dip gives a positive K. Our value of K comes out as -0.05 nm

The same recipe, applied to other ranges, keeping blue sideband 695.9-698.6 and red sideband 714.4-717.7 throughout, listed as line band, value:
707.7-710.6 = -0.10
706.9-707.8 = -0.03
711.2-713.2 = -0.01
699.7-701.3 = -0.06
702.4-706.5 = -0.15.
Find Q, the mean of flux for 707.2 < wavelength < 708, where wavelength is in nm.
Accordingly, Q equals 11.8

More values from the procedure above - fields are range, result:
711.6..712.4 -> 11.1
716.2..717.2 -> 11.3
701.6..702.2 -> 11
